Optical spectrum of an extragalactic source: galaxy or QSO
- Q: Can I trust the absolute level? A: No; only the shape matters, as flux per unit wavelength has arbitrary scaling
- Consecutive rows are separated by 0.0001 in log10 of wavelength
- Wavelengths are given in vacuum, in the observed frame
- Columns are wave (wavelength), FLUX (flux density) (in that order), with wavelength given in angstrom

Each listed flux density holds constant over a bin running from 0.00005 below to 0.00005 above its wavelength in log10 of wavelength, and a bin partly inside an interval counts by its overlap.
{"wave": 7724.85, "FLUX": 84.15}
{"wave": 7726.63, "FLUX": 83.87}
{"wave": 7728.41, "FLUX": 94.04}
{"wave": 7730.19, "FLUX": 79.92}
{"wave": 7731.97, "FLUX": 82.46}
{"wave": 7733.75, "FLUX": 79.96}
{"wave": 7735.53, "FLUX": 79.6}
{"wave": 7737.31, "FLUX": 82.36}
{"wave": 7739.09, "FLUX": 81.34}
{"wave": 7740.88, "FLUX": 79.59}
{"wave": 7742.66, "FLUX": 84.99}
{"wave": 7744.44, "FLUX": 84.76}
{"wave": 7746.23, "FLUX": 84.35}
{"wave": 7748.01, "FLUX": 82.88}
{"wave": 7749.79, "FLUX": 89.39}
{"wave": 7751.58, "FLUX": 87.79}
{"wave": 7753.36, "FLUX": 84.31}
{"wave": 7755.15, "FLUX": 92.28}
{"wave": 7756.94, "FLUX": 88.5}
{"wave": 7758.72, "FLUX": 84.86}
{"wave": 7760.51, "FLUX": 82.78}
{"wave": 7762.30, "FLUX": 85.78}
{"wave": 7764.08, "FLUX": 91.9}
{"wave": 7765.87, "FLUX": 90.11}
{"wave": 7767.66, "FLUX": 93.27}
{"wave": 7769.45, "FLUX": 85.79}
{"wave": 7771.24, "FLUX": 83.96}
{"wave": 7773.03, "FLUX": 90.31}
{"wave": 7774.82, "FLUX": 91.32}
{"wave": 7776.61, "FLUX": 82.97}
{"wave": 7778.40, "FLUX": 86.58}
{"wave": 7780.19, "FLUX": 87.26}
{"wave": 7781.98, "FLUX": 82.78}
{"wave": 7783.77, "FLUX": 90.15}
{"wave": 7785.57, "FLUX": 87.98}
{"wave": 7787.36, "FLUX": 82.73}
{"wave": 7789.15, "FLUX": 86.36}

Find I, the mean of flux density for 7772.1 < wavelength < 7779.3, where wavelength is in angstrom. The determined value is 87.8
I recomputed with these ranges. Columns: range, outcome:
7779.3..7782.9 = 85.1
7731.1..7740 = 81.1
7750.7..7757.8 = 88.2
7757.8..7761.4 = 83.9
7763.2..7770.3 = 90.2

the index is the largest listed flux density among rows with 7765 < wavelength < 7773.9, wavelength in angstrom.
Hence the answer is 93.27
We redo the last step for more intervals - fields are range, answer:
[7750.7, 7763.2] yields 92.28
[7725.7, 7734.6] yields 94.04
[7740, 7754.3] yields 89.39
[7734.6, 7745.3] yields 84.99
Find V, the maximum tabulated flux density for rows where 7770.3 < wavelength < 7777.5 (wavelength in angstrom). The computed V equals 91.32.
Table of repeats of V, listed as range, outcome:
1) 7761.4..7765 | 91.9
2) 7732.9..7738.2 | 82.36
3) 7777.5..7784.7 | 90.15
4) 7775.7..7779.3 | 86.58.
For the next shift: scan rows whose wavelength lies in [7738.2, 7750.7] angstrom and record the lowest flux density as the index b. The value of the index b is 79.59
